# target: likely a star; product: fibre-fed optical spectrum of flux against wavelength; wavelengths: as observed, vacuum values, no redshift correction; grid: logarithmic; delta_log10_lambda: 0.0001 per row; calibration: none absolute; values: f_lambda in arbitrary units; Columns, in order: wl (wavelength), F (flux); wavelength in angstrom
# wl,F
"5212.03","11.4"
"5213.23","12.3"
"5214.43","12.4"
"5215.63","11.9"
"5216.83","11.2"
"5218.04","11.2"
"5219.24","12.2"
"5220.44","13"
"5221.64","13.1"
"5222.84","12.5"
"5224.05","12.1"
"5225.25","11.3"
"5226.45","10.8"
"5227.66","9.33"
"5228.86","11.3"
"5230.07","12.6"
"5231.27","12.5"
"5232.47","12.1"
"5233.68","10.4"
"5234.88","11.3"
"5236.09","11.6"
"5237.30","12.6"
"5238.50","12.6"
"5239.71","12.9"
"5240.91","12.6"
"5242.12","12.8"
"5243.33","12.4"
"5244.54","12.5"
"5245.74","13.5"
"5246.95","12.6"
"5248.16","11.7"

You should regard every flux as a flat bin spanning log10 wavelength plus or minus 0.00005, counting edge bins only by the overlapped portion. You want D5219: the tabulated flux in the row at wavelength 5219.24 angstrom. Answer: 12.2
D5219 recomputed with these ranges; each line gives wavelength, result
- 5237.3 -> 12.6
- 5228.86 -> 11.3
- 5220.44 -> 13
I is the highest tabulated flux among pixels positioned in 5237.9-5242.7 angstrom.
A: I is 12.9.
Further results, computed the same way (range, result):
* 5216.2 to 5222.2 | 13.1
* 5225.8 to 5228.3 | 10.8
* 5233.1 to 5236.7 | 11.6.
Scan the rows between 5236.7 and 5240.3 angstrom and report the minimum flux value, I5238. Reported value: 12.6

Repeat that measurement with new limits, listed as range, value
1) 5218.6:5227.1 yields 10.8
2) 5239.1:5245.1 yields 12.4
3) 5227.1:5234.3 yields 9.33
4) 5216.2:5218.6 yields 11.2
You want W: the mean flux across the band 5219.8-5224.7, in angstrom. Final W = 12.7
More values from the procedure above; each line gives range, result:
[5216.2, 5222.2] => 12.1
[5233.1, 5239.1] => 11.7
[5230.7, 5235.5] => 11.6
